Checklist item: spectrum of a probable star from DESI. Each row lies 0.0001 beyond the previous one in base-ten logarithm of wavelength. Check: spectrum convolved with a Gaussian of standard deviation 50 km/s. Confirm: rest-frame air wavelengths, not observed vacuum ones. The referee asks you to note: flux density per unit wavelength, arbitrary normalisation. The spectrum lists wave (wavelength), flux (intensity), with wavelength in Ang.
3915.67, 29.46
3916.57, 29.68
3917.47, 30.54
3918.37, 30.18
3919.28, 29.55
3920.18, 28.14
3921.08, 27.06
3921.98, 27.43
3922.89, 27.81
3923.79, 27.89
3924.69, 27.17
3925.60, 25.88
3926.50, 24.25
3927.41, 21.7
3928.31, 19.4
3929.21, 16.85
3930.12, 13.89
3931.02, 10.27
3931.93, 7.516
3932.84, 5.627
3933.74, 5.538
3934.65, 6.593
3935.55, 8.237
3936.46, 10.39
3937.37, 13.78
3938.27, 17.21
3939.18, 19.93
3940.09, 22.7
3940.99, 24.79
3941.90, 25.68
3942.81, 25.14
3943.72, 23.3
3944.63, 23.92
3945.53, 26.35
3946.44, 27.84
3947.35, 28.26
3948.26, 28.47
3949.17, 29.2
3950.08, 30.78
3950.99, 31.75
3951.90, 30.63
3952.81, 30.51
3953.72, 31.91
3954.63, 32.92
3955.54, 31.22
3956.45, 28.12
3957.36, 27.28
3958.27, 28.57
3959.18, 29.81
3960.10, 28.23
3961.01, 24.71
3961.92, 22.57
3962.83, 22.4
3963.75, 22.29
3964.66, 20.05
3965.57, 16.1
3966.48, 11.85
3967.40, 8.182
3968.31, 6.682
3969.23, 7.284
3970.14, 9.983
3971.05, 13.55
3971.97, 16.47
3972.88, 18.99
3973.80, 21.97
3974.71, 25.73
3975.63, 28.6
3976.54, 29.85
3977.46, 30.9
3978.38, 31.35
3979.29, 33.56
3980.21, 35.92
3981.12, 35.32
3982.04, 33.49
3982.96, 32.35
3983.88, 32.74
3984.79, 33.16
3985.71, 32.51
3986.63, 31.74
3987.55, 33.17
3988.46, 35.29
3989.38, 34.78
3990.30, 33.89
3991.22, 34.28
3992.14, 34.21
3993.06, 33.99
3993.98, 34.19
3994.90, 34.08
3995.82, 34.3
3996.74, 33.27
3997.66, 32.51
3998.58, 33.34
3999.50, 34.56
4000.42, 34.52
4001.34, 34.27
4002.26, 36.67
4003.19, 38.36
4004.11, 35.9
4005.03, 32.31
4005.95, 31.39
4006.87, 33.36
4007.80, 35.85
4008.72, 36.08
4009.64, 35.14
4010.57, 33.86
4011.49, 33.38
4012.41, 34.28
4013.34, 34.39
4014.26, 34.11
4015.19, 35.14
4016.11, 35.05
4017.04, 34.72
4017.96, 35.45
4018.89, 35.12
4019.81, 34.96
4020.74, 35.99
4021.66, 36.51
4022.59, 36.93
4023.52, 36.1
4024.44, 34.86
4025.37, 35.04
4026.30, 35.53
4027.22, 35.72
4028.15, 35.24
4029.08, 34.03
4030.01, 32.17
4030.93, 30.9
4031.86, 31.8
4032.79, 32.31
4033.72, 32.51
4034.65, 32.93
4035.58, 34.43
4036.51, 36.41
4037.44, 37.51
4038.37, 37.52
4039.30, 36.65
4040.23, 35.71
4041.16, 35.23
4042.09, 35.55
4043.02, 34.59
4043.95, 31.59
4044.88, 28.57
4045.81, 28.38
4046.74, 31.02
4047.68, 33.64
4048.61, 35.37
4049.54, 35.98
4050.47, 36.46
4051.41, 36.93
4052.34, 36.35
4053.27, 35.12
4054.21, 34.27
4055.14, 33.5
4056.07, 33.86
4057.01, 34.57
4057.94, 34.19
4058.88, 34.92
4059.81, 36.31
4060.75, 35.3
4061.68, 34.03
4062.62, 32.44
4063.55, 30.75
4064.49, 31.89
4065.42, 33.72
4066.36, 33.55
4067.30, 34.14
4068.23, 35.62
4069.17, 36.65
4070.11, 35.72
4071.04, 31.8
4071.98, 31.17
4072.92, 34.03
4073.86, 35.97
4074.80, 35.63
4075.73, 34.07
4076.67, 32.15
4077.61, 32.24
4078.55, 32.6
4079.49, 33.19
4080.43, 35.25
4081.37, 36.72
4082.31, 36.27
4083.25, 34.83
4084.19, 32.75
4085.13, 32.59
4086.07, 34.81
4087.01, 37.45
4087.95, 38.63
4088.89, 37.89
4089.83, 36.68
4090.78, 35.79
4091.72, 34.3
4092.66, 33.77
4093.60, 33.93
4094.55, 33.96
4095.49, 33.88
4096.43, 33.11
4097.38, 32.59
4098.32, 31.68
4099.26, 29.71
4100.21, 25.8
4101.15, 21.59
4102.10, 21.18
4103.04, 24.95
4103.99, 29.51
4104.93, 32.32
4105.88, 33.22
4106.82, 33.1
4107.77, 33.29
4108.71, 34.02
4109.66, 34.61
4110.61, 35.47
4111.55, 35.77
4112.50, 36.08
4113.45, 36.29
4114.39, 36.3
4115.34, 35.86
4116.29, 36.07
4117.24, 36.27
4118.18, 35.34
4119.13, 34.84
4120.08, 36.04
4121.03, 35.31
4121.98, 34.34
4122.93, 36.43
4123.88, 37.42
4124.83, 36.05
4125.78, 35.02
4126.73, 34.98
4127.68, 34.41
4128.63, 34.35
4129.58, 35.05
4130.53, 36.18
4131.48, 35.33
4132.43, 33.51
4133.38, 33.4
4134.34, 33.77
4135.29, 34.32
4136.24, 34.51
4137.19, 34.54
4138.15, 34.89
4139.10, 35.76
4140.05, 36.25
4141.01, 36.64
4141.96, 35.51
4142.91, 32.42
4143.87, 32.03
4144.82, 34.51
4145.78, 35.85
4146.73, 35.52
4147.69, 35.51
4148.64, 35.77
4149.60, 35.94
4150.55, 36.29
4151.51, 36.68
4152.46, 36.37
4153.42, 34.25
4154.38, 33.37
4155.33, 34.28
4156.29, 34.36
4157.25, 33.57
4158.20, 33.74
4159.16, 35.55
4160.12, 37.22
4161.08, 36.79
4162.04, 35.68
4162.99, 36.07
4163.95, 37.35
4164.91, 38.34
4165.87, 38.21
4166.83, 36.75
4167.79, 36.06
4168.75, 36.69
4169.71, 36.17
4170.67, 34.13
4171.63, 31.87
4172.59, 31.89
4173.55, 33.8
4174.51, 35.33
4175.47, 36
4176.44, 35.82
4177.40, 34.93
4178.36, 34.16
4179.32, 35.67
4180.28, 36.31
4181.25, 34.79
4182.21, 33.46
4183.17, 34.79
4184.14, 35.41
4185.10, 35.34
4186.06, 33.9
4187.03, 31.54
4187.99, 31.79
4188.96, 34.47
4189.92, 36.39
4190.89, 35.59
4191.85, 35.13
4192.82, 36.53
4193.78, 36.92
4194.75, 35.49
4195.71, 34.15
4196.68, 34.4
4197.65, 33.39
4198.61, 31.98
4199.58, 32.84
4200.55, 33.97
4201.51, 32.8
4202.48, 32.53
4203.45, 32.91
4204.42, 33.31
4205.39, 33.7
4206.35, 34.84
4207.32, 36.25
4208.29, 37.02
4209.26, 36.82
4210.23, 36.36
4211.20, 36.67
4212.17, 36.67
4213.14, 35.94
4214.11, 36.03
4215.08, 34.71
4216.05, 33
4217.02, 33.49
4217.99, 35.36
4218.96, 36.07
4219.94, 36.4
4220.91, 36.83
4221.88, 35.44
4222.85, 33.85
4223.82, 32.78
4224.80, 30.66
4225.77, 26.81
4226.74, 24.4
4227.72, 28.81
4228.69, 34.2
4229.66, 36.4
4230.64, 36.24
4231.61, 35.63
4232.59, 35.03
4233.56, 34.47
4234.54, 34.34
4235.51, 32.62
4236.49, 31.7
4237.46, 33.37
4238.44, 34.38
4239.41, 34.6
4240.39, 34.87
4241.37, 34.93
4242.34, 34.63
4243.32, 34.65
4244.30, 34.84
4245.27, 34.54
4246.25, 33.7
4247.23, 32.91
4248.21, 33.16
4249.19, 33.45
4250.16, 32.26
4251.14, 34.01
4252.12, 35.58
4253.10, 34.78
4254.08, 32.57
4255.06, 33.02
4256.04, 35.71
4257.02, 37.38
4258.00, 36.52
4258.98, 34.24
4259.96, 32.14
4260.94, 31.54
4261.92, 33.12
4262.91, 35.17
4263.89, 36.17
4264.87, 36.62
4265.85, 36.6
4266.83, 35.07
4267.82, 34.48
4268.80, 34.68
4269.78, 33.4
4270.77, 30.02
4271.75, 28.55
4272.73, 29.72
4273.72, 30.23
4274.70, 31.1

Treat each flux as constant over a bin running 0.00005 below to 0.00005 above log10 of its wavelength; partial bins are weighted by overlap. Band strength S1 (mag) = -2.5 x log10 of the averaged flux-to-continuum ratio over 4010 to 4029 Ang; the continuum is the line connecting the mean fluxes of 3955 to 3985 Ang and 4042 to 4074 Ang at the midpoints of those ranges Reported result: -0.18 mag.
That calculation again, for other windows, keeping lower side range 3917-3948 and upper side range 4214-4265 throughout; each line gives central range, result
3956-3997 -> -0.172 mag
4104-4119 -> -0.215 mag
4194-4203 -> -0.046 mag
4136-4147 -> -0.171 mag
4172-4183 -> -0.112 mag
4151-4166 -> -0.170 mag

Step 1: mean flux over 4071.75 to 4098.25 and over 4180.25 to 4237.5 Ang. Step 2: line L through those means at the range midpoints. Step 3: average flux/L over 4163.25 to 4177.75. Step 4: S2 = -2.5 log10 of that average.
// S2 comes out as -0.04 mag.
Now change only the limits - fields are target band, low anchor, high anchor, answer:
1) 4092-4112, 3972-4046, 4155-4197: 0.10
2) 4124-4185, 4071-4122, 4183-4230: -0.04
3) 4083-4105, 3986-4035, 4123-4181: 0.09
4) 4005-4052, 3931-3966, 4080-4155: -0.22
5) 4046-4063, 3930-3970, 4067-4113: -0.15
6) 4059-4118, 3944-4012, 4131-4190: -0.03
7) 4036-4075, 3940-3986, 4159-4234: -0.18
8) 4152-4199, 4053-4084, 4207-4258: -0.03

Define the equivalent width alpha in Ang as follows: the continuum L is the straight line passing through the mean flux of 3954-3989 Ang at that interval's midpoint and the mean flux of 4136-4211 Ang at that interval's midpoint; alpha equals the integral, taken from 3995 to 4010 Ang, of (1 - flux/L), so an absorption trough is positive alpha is -4.21 Ang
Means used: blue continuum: 25.5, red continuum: 35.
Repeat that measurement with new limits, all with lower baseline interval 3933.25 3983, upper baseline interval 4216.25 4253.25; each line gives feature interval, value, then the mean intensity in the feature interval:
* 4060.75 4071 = -2.41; 33.9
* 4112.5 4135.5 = -4.47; 35.3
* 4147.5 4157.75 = -1.49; 35.1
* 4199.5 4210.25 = -0.60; 34.4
